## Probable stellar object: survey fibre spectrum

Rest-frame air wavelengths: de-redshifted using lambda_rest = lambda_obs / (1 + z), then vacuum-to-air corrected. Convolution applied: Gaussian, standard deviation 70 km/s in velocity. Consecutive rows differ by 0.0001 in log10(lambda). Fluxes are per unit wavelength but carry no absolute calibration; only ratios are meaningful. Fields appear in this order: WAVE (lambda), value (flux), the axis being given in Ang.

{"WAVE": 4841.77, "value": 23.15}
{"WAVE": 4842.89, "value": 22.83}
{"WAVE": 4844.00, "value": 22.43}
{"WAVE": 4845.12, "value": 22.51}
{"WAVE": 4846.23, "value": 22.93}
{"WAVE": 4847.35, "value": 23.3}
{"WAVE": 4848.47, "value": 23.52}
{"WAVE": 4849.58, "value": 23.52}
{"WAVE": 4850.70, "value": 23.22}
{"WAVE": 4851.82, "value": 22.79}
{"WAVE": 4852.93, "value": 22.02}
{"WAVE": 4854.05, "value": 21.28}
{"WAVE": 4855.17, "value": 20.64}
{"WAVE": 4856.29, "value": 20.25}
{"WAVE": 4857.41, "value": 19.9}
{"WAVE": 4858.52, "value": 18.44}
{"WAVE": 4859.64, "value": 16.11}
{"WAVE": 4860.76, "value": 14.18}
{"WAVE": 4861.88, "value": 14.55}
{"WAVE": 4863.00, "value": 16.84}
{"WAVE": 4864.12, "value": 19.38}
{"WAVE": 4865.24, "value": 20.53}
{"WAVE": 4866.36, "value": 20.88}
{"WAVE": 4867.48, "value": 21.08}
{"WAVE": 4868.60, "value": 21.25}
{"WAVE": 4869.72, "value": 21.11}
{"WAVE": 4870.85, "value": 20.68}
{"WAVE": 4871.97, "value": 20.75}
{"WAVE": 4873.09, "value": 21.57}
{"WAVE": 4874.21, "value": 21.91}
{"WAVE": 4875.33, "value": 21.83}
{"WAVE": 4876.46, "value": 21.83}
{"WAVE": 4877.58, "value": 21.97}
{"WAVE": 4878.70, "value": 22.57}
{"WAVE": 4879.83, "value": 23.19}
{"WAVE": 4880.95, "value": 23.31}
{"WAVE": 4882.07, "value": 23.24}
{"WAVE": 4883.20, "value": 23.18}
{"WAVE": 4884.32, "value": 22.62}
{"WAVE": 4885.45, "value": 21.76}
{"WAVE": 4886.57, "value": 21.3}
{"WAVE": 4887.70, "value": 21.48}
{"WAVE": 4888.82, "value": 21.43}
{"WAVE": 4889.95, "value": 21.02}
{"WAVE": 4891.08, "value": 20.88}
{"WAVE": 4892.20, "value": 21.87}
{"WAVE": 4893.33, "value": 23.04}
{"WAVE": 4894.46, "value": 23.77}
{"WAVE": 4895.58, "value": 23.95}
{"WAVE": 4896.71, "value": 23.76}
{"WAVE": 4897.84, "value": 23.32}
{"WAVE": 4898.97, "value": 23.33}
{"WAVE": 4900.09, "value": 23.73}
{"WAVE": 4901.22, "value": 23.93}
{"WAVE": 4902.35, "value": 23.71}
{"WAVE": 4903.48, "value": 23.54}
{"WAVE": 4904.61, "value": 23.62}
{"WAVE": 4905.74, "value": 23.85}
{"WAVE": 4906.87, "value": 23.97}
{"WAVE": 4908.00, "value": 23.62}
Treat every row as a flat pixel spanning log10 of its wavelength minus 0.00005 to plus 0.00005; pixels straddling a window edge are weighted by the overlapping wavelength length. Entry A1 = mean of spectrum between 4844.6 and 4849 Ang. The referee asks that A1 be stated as 23.1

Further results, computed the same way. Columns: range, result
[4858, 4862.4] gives 15.8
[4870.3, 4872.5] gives 20.7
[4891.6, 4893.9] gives 22.4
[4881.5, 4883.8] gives 23.2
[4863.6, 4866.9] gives 20.3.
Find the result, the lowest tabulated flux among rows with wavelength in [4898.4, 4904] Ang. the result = 23.33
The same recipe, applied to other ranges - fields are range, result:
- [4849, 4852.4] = 22.79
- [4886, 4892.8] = 20.88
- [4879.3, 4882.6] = 23.19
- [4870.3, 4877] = 20.68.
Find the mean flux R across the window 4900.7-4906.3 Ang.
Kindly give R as 23.7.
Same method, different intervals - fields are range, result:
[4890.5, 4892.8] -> 21.4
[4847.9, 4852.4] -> 23.3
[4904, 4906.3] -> 23.7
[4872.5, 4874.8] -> 21.8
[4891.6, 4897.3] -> 23.3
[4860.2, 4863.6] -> 15.2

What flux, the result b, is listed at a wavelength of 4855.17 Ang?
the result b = 20.64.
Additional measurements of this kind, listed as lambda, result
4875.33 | 21.83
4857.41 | 19.9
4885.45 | 21.76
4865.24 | 20.53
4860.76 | 14.18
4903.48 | 23.54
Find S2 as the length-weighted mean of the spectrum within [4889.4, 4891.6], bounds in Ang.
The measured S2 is 20.9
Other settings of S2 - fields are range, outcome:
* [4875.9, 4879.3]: 22.1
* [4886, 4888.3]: 21.4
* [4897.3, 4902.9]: 23.6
